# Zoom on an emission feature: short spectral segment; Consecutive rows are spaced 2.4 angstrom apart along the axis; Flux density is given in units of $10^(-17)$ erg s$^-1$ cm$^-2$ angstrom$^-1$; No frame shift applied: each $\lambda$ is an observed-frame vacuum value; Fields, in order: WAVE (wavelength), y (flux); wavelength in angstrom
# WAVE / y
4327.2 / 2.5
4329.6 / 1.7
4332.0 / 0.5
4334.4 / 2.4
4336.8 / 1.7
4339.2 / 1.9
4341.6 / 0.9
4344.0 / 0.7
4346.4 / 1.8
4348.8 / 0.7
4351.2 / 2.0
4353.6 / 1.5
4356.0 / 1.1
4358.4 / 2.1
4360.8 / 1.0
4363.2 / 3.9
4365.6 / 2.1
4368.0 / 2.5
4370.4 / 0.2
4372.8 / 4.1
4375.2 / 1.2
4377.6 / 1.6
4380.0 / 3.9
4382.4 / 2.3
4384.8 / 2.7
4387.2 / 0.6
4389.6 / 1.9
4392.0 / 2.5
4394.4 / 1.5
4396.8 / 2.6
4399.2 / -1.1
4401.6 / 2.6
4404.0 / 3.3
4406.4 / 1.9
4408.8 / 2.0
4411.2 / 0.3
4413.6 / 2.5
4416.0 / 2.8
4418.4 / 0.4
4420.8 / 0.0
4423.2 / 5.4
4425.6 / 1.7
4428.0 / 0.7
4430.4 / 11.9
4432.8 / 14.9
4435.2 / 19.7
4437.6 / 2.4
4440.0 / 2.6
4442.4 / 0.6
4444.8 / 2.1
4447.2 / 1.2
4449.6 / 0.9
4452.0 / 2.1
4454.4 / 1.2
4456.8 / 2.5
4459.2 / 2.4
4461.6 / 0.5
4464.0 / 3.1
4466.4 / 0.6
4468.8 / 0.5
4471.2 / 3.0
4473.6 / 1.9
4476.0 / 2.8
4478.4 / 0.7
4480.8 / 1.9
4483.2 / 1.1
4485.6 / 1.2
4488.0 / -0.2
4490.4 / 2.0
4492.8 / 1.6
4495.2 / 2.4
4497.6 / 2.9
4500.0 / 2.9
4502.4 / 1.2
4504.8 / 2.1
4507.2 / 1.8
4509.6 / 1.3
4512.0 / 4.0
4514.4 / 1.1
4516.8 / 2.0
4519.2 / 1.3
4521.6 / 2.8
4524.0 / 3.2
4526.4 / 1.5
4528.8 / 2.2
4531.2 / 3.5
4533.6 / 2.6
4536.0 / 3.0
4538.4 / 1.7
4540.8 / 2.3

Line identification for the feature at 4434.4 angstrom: [O II] 3727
